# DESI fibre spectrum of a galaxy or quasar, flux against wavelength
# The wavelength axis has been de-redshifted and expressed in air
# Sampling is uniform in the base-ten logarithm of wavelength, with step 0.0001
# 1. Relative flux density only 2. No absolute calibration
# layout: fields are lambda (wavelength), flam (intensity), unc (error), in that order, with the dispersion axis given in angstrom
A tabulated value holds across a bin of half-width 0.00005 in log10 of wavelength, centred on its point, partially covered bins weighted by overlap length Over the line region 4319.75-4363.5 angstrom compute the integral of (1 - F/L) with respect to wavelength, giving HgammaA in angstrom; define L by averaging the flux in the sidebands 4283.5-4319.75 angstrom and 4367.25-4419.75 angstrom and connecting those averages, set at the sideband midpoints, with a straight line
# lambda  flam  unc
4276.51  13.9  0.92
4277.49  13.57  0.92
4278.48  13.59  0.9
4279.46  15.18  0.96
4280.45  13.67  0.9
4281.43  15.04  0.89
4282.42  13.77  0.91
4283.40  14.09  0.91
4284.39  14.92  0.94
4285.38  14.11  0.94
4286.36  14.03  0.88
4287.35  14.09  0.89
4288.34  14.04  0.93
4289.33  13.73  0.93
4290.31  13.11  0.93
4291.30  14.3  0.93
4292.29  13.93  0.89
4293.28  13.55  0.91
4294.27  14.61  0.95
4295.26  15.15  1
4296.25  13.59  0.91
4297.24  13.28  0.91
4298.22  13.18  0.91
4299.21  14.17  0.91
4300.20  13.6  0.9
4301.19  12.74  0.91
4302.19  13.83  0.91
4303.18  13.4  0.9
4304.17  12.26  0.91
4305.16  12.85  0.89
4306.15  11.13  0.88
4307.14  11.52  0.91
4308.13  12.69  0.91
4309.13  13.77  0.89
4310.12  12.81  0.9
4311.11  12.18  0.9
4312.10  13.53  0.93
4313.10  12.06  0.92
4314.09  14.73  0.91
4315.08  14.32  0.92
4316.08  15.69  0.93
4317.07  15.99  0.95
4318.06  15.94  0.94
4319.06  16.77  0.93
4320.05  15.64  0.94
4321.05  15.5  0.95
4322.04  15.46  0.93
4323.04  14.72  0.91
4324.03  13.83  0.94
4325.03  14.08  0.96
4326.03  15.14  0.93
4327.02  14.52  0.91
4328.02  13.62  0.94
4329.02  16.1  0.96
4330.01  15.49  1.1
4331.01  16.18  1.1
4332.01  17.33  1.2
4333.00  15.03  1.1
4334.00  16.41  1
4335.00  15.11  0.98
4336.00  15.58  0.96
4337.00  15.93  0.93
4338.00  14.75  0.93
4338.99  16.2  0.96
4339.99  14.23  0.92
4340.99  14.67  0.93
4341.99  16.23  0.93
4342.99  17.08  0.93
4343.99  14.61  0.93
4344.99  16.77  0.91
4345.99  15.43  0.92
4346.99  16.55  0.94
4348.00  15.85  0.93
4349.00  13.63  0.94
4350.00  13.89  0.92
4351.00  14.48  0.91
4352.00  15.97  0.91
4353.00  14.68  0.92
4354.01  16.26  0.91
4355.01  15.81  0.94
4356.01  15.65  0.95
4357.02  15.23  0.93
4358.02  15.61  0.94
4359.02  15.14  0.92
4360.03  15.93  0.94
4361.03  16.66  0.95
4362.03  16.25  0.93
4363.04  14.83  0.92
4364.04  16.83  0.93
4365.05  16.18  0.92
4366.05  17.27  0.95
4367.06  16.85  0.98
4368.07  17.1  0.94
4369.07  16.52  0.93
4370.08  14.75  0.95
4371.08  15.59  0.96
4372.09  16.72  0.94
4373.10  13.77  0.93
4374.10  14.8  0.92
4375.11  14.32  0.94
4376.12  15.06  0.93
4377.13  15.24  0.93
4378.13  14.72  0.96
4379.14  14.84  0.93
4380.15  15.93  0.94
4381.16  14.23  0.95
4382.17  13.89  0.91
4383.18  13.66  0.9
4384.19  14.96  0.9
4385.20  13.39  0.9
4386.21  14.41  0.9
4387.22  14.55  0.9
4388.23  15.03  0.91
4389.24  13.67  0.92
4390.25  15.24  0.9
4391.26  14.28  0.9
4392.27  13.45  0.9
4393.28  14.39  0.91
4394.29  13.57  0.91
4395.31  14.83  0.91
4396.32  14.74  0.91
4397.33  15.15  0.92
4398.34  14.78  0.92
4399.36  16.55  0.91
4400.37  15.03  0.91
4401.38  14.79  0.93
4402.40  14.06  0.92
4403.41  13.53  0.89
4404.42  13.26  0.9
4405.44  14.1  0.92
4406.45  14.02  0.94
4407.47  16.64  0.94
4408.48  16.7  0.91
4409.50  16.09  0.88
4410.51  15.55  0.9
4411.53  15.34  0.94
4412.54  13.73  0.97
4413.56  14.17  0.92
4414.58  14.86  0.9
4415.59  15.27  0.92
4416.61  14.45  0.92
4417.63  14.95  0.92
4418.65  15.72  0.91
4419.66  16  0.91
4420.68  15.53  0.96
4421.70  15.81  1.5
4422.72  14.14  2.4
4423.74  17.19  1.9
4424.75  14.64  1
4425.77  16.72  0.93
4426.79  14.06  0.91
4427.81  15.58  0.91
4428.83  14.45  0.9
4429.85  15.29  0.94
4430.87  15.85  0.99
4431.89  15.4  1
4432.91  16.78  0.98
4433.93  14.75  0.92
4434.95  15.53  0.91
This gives -3.6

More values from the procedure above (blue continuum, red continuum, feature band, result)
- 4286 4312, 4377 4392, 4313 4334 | -2.4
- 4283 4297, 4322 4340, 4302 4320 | 1.2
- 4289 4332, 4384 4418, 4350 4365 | -1.3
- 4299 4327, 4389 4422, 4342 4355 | -1.1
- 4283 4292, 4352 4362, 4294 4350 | 1.1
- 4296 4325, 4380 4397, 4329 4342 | -1.5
